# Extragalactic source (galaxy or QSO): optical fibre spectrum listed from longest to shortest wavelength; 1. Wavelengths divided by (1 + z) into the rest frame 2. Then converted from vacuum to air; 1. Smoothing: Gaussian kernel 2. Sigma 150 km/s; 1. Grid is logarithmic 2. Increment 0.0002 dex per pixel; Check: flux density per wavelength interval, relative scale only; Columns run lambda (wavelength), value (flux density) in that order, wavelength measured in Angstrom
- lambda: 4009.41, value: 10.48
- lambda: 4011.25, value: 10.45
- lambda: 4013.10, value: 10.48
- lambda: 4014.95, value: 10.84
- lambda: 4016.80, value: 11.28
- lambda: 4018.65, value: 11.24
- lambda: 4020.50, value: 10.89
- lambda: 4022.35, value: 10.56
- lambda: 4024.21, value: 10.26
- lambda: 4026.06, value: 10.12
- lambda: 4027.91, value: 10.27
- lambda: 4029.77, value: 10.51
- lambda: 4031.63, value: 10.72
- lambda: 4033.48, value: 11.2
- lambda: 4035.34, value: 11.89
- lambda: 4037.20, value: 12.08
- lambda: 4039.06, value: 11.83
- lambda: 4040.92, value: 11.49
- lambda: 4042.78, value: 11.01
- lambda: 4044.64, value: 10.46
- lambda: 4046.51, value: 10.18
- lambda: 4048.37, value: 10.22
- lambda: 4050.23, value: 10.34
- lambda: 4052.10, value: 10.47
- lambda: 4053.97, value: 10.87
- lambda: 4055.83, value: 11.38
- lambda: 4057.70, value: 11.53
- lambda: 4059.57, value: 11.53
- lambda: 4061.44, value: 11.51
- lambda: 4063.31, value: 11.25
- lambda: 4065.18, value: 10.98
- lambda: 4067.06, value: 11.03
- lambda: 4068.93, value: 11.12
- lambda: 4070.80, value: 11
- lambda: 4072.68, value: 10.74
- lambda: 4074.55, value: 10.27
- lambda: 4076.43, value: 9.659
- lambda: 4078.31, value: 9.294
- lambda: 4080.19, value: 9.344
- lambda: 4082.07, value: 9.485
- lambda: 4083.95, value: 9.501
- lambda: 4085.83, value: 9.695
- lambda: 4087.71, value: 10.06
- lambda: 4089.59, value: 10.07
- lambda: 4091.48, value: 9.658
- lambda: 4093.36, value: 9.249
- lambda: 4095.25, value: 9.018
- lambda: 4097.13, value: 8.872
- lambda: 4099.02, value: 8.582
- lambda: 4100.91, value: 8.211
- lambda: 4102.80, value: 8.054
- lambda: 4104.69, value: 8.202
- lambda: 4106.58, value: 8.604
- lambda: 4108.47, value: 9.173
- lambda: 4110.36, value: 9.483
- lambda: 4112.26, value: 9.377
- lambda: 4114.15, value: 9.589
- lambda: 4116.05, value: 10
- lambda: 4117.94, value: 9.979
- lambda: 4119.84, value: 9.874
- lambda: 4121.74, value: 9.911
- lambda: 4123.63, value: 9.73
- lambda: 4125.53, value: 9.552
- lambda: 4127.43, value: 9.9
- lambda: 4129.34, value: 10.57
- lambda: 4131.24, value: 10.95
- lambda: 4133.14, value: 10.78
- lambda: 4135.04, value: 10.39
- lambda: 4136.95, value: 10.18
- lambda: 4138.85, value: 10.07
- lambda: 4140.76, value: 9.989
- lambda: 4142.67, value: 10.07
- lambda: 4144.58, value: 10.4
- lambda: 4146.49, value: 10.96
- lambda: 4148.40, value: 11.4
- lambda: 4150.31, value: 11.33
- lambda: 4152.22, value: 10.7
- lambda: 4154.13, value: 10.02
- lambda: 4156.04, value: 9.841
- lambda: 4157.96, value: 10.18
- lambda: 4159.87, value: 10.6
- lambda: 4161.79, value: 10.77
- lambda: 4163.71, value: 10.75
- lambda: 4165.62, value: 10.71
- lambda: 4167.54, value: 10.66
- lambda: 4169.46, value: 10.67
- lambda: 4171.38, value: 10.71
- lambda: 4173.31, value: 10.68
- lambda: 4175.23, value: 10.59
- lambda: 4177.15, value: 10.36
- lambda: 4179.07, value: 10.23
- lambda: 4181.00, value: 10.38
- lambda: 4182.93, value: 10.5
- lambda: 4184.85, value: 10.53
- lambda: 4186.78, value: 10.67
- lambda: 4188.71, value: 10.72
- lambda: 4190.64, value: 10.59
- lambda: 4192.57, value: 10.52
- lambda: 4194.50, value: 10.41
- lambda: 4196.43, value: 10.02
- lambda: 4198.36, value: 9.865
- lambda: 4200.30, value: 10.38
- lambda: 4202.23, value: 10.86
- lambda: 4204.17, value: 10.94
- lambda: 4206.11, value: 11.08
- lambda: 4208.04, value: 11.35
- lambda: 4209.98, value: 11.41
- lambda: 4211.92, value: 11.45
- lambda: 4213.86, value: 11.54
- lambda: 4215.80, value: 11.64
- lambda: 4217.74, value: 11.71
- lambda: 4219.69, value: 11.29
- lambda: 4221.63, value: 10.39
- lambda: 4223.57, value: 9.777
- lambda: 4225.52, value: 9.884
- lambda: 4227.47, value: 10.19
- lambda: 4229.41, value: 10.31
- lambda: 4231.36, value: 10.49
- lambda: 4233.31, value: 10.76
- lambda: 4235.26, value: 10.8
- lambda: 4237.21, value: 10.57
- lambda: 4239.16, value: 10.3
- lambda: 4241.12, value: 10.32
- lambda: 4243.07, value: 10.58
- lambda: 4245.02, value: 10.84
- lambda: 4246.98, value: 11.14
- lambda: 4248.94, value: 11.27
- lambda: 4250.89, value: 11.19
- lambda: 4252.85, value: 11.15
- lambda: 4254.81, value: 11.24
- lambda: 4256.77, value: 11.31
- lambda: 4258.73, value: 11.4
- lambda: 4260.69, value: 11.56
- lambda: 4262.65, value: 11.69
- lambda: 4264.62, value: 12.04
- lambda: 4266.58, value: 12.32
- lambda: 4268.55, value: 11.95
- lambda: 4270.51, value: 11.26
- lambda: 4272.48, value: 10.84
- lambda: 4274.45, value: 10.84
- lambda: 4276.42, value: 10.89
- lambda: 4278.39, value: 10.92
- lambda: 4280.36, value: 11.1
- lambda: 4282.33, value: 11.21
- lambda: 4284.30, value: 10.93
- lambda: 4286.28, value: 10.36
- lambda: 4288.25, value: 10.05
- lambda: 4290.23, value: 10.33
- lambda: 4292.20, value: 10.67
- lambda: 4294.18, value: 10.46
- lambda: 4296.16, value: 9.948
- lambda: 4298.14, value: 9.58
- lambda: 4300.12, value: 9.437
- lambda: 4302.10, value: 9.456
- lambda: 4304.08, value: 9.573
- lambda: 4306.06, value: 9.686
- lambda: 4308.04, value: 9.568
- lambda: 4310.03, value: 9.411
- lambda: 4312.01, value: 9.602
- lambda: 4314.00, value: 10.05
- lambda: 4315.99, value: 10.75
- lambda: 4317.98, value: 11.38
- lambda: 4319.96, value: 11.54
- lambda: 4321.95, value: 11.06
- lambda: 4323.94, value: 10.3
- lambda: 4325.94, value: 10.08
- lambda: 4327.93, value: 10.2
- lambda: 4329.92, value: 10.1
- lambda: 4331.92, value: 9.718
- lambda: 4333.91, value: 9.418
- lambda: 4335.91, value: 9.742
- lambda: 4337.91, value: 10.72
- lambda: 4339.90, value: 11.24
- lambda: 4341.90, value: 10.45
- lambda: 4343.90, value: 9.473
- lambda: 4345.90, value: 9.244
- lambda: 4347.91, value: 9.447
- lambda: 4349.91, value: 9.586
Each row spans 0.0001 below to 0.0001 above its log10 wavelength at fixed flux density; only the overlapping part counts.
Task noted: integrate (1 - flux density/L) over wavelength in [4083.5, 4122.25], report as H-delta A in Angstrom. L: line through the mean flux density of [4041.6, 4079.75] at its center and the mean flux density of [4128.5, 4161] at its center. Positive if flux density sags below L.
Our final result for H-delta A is 4.9 Angstrom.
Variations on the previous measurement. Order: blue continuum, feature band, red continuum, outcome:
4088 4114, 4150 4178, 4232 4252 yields -2.16 Angstrom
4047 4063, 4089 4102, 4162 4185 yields 2.14 Angstrom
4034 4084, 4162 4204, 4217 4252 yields 0.64 Angstrom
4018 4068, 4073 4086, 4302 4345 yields 1.44 Angstrom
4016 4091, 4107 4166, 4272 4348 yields 1.80 Angstrom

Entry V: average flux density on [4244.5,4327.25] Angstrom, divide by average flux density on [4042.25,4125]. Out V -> 1.1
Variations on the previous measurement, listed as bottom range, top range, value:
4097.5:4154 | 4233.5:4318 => 1.08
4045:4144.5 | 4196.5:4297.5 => 1.09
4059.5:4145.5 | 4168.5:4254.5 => 1.08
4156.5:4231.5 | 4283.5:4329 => 0.96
